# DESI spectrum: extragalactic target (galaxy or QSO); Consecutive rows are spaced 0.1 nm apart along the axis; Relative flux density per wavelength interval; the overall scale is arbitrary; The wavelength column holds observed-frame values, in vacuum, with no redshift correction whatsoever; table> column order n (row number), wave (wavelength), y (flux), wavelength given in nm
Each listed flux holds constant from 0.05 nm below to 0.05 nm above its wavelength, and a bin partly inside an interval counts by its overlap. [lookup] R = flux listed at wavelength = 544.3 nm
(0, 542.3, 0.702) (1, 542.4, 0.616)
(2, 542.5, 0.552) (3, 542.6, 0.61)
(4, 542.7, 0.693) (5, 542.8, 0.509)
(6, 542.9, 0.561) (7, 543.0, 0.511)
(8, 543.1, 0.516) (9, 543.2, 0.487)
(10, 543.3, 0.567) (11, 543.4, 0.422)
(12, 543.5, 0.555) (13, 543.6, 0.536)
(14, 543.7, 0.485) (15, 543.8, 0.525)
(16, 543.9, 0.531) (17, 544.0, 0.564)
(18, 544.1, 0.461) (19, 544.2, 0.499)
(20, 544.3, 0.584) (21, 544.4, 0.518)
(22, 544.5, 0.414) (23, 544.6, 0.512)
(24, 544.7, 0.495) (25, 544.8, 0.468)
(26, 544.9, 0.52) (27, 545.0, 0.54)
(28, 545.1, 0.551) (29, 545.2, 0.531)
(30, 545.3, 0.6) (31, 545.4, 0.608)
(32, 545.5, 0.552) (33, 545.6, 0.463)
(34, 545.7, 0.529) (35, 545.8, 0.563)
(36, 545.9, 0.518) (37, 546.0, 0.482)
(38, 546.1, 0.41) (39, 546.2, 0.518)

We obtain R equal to 0.584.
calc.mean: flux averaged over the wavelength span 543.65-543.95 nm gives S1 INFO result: 0.514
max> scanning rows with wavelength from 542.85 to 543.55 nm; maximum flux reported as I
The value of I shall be 0.567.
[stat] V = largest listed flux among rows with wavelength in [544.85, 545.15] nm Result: 0.551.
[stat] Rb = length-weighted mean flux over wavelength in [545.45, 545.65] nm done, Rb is 0.508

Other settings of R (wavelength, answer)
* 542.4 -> 0.616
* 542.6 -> 0.61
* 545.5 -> 0.552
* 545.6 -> 0.463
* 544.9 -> 0.52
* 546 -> 0.482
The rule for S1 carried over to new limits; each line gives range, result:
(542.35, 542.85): 0.596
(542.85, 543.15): 0.529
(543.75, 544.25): 0.516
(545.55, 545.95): 0.518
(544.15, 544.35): 0.542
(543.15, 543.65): 0.513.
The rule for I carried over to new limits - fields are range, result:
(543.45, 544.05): 0.564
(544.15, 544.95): 0.584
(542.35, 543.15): 0.693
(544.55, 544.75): 0.512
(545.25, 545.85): 0.608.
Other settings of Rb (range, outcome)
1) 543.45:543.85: 0.525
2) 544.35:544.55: 0.466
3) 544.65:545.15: 0.515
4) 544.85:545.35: 0.548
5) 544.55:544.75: 0.504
